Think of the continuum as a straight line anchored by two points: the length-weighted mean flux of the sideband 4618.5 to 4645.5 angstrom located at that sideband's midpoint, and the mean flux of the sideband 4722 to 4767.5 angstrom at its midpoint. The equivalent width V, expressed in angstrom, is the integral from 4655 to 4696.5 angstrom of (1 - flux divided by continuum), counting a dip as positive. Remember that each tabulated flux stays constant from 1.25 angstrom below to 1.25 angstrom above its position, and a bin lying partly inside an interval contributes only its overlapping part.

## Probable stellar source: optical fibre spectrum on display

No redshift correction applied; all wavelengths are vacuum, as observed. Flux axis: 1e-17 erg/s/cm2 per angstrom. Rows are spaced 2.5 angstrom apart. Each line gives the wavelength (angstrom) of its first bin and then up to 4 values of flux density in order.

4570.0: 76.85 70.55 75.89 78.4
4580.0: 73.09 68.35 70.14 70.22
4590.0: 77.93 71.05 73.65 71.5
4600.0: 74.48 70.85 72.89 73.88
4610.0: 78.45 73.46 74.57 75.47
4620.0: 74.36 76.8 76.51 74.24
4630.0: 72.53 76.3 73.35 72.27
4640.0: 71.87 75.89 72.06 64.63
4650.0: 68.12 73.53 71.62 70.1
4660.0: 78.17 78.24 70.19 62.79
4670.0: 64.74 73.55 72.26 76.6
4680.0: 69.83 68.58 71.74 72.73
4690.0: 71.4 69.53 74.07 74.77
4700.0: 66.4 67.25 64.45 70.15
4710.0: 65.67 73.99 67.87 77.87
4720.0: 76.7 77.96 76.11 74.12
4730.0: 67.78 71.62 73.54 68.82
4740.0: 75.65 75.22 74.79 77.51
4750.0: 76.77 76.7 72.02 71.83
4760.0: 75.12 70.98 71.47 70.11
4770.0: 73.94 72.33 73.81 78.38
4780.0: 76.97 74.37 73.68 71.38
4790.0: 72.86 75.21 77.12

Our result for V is 1.4 angstrom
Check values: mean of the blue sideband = 74.3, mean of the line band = 71.6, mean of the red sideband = 73.6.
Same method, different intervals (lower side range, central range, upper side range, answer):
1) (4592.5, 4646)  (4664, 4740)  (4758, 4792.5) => 2.6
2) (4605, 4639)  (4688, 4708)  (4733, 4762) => 1.2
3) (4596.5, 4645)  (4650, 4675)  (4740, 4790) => 1.0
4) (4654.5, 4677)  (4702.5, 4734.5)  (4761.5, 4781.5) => 0.3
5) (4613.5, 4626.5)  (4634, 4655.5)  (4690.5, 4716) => 0.7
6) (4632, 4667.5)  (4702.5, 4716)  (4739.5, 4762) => 1.0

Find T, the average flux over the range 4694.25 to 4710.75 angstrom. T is 68.9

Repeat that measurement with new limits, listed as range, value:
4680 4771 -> 72.3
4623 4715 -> 71.4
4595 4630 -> 74.3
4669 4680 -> 71.7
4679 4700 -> 71.3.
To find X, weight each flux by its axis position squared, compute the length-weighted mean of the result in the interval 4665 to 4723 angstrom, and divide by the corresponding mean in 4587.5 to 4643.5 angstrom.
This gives 1.0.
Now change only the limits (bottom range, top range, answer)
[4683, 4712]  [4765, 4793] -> 1.09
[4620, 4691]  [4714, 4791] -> 1.07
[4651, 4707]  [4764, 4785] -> 1.08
